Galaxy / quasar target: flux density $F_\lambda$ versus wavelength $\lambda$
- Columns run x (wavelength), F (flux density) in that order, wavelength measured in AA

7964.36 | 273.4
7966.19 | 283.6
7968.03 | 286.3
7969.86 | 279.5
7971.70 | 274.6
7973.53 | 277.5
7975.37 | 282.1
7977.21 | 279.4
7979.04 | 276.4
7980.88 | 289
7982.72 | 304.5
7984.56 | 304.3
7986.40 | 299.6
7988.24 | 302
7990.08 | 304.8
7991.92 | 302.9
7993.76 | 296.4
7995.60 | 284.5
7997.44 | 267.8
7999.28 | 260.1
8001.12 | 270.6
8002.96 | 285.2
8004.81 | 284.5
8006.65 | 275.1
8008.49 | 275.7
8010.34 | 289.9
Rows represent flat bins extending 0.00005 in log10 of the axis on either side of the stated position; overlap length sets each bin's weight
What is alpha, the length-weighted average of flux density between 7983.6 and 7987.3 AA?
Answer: 302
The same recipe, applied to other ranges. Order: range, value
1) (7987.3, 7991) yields 303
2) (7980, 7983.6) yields 297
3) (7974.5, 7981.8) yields 282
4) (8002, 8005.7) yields 284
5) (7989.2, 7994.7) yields 301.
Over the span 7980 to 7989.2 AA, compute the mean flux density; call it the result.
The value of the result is 300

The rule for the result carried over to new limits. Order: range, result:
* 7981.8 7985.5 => 304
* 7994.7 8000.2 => 271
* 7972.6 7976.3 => 280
